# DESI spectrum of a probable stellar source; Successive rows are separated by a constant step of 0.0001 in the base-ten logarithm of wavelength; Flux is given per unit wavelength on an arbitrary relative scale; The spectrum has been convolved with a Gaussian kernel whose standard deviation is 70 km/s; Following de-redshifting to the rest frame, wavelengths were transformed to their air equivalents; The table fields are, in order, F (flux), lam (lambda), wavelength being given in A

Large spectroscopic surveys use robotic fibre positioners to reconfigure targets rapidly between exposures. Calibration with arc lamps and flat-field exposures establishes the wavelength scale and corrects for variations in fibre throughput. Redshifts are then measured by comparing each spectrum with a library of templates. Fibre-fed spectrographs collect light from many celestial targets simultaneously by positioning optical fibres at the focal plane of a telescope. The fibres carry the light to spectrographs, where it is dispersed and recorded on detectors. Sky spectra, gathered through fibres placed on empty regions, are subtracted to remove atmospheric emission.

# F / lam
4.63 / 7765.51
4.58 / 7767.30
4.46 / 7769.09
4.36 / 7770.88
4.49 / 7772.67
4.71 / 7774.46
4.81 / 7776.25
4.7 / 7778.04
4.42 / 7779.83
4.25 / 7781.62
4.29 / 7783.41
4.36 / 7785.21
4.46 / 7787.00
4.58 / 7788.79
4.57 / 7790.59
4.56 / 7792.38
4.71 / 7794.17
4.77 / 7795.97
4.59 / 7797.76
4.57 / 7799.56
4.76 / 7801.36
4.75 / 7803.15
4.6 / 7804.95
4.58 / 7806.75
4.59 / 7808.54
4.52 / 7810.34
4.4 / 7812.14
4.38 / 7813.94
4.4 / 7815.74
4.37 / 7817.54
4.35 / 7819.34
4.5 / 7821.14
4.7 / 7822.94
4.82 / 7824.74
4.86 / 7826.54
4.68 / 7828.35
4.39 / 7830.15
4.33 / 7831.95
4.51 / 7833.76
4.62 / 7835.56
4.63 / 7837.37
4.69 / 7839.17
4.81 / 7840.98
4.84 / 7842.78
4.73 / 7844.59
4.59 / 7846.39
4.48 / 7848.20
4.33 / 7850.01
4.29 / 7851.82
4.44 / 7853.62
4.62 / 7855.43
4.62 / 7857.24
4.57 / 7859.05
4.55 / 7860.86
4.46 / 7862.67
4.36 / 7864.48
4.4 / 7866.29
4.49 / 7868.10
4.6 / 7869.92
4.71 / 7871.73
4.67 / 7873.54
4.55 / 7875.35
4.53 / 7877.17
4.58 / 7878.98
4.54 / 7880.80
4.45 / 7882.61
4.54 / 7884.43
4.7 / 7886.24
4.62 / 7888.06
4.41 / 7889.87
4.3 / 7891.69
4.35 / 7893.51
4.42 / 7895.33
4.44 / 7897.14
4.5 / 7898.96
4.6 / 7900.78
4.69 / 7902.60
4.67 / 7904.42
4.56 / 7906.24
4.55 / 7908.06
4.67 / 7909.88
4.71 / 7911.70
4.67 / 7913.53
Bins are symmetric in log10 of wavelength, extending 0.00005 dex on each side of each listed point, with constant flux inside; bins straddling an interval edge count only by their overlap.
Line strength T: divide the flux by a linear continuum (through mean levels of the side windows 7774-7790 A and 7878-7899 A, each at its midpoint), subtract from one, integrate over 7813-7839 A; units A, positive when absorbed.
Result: -0.3 A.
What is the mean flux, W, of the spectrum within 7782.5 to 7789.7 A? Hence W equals 4.42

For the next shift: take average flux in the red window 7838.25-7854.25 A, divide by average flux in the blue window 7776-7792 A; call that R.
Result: 1.02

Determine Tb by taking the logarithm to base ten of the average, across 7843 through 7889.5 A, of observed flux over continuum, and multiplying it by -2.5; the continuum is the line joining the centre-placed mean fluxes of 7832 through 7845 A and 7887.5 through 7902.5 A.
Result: 0.006 mag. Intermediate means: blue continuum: 4.66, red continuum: 4.46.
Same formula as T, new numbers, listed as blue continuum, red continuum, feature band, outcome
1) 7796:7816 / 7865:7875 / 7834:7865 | 0.00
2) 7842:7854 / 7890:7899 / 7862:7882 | -0.34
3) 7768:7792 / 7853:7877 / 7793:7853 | -0.78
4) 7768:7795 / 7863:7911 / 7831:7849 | -0.38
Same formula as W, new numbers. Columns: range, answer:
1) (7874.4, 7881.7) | 4.55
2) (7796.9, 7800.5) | 4.57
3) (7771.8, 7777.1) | 4.67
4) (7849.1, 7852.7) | 4.3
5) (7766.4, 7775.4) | 4.52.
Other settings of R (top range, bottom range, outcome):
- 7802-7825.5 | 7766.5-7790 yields 1.01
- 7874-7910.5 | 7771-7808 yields 0.99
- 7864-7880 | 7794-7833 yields 0.99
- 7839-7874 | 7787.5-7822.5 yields 1.00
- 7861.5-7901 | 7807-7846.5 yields 0.98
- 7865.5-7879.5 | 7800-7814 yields 1.00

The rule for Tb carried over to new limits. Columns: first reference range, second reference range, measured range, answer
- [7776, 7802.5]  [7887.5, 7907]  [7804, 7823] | 0.015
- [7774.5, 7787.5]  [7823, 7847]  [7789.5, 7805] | -0.028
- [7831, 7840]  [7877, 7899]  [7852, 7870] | 0.006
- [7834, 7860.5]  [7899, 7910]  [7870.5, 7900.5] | 0.019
